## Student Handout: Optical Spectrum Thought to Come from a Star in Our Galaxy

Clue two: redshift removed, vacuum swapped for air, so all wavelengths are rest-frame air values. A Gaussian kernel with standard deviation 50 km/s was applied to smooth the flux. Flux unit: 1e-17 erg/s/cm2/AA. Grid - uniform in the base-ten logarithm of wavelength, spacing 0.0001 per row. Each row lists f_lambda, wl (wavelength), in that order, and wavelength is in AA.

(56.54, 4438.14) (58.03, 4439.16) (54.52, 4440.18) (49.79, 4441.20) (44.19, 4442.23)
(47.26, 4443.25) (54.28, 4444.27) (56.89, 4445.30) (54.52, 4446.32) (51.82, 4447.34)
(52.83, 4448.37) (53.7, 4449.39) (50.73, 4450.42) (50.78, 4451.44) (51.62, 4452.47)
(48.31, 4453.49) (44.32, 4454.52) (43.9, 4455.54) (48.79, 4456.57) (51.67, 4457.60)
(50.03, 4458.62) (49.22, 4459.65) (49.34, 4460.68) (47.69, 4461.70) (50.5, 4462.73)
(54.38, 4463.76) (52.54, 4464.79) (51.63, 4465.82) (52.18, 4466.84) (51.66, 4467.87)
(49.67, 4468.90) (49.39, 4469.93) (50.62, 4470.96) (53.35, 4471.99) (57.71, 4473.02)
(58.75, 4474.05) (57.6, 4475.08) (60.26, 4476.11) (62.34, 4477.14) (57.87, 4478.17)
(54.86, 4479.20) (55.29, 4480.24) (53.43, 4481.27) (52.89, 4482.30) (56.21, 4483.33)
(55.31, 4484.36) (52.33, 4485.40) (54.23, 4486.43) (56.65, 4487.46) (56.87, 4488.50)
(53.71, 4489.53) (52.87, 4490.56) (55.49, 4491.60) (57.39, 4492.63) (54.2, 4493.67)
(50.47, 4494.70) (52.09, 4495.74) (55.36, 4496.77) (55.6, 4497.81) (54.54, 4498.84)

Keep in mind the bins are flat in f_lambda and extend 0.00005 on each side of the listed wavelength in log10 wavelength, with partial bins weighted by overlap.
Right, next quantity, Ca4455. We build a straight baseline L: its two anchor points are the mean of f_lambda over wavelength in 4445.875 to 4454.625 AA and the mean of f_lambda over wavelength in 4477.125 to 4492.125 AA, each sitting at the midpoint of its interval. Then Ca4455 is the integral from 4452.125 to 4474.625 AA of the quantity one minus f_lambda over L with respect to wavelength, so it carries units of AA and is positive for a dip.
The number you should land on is 0.8 AA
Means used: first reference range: 51.2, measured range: 50.8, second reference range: 55.1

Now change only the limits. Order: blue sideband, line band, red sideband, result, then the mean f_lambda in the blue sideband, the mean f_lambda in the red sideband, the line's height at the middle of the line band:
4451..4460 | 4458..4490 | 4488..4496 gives -1.4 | 48.7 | 54.2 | 51.5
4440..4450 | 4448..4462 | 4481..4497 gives 0.8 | 51.9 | 54.4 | 52.4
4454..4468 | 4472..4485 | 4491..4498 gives -1.1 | 49.8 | 54.2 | 52.1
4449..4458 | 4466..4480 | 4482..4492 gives -0.7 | 49.2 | 54.7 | 52.4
